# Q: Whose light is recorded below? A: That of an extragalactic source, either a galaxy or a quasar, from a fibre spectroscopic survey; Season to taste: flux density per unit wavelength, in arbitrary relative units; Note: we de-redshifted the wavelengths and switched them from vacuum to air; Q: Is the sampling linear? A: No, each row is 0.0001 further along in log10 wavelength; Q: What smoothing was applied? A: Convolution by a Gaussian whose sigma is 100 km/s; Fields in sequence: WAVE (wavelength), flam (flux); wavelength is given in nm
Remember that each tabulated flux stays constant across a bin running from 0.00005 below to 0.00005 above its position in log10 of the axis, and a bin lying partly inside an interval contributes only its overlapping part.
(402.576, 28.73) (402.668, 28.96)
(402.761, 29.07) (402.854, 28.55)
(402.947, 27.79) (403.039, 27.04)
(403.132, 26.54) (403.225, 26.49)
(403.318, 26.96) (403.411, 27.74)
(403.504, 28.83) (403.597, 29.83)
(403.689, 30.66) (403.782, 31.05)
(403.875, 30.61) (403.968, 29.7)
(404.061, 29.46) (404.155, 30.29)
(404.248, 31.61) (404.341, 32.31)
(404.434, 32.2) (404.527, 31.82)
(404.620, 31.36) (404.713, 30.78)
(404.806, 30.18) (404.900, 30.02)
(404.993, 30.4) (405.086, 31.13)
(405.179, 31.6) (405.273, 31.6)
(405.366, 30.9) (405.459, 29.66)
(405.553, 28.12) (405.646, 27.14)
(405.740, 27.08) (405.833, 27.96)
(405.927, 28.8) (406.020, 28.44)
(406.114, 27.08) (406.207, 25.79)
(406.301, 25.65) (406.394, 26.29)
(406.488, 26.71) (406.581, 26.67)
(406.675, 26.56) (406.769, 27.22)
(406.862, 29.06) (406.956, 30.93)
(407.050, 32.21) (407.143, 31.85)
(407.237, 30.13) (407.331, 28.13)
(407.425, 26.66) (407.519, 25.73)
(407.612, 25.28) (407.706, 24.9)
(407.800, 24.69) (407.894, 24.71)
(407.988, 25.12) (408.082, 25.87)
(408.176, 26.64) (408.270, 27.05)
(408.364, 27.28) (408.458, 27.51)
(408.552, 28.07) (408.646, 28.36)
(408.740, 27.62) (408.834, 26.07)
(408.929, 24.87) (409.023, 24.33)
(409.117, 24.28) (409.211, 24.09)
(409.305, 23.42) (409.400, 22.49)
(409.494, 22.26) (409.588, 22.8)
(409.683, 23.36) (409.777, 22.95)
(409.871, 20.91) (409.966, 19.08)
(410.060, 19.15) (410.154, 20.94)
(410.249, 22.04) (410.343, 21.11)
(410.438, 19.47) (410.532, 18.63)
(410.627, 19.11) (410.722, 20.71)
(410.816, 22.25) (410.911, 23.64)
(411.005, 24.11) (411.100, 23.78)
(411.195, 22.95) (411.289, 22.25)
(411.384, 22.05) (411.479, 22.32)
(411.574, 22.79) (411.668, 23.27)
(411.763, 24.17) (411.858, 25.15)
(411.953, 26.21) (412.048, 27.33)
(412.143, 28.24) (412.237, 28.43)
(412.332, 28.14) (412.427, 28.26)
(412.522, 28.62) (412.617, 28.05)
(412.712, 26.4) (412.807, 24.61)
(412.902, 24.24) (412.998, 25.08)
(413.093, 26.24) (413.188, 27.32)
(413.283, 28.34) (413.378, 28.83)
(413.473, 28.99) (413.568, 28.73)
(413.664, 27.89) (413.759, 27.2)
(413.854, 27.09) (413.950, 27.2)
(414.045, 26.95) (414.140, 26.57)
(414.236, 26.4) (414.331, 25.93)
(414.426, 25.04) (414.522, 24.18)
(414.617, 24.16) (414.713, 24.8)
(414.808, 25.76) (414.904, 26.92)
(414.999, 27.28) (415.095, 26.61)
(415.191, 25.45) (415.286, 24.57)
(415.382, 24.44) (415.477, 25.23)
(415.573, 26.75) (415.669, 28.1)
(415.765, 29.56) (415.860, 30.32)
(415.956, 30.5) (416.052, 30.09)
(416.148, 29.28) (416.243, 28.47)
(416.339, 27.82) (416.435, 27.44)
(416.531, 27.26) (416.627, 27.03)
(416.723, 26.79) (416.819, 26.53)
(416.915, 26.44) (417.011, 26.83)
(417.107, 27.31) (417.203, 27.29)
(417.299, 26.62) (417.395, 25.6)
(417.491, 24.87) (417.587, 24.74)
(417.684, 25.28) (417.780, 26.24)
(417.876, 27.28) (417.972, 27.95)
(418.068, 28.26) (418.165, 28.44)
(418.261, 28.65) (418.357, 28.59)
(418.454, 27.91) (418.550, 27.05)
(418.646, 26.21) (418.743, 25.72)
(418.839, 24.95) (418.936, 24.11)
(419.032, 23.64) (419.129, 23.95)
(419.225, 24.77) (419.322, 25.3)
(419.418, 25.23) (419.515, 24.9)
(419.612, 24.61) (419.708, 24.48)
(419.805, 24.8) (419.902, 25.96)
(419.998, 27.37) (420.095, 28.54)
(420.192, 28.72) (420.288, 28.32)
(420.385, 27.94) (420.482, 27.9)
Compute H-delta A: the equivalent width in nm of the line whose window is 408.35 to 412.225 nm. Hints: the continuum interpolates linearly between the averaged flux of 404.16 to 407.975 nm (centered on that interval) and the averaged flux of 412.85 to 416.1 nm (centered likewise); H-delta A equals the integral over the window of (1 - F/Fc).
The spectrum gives 0.60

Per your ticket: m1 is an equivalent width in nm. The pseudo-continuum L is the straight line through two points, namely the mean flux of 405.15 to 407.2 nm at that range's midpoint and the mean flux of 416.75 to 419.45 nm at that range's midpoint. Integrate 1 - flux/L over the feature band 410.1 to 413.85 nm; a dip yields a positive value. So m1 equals 0.35 nm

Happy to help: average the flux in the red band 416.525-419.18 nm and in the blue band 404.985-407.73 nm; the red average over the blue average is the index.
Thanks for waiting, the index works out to 0.93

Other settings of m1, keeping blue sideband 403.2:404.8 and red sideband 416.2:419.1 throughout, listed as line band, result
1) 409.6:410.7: 0.30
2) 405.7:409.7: 0.37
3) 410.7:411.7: 0.20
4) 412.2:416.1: 0.09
